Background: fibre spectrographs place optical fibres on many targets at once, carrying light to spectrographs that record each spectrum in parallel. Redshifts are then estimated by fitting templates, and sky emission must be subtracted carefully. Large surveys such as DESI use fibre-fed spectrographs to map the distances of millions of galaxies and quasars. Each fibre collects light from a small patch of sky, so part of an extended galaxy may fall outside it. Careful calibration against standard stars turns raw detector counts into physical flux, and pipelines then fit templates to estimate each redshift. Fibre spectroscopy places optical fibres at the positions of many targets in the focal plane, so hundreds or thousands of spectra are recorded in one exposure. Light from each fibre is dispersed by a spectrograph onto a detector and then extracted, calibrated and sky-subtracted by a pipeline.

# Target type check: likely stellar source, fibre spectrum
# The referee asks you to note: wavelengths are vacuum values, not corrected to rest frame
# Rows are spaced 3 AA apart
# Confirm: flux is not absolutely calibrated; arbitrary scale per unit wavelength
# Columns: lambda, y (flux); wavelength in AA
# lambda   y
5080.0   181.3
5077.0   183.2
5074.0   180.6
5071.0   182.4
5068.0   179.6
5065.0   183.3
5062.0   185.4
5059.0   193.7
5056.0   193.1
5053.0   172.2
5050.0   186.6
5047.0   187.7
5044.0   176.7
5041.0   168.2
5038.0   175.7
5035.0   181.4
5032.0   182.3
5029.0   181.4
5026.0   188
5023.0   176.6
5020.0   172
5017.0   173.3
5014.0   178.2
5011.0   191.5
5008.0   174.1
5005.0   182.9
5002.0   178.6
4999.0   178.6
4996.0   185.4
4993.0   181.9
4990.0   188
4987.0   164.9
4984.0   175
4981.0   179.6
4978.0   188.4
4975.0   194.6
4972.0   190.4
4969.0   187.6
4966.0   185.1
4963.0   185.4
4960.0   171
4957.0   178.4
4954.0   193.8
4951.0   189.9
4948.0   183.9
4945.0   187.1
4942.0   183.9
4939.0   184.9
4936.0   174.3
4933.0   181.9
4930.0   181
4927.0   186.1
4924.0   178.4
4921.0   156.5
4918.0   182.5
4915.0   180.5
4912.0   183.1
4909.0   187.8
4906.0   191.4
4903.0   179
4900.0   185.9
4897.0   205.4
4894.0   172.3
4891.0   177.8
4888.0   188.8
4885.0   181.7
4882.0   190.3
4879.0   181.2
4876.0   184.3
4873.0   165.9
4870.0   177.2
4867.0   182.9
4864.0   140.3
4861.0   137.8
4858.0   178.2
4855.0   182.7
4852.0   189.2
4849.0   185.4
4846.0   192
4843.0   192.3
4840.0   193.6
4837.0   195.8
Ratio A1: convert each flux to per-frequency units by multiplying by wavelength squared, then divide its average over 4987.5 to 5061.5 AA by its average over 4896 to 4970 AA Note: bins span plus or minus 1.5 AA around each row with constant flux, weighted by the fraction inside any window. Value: 1.03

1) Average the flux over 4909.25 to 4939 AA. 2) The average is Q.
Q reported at 179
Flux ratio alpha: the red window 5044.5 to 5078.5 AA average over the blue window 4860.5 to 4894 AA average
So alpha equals 1.1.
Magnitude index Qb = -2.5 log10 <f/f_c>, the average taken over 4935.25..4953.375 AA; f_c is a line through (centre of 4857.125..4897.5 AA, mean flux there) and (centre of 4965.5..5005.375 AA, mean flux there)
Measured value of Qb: -0.03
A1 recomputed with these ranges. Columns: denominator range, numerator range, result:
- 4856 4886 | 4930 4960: 1.10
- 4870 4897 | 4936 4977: 1.05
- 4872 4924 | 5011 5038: 1.04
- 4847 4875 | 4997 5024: 1.11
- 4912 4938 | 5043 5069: 1.09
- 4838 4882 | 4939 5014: 1.08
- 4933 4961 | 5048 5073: 1.05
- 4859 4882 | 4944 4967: 1.13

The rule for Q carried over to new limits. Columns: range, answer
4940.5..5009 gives 183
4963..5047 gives 181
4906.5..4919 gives 184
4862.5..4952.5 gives 181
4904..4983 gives 183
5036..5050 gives 178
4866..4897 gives 181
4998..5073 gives 181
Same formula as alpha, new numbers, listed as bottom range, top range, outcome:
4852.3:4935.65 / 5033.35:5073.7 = 1.02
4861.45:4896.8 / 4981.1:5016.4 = 1.02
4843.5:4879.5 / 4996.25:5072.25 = 1.03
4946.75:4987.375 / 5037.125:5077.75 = 0.99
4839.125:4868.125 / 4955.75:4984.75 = 1.04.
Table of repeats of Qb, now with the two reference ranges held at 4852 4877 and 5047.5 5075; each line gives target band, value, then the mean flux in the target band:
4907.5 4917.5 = -0.06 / 184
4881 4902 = -0.09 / 186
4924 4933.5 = -0.05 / 182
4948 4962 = -0.04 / 183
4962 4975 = -0.06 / 188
